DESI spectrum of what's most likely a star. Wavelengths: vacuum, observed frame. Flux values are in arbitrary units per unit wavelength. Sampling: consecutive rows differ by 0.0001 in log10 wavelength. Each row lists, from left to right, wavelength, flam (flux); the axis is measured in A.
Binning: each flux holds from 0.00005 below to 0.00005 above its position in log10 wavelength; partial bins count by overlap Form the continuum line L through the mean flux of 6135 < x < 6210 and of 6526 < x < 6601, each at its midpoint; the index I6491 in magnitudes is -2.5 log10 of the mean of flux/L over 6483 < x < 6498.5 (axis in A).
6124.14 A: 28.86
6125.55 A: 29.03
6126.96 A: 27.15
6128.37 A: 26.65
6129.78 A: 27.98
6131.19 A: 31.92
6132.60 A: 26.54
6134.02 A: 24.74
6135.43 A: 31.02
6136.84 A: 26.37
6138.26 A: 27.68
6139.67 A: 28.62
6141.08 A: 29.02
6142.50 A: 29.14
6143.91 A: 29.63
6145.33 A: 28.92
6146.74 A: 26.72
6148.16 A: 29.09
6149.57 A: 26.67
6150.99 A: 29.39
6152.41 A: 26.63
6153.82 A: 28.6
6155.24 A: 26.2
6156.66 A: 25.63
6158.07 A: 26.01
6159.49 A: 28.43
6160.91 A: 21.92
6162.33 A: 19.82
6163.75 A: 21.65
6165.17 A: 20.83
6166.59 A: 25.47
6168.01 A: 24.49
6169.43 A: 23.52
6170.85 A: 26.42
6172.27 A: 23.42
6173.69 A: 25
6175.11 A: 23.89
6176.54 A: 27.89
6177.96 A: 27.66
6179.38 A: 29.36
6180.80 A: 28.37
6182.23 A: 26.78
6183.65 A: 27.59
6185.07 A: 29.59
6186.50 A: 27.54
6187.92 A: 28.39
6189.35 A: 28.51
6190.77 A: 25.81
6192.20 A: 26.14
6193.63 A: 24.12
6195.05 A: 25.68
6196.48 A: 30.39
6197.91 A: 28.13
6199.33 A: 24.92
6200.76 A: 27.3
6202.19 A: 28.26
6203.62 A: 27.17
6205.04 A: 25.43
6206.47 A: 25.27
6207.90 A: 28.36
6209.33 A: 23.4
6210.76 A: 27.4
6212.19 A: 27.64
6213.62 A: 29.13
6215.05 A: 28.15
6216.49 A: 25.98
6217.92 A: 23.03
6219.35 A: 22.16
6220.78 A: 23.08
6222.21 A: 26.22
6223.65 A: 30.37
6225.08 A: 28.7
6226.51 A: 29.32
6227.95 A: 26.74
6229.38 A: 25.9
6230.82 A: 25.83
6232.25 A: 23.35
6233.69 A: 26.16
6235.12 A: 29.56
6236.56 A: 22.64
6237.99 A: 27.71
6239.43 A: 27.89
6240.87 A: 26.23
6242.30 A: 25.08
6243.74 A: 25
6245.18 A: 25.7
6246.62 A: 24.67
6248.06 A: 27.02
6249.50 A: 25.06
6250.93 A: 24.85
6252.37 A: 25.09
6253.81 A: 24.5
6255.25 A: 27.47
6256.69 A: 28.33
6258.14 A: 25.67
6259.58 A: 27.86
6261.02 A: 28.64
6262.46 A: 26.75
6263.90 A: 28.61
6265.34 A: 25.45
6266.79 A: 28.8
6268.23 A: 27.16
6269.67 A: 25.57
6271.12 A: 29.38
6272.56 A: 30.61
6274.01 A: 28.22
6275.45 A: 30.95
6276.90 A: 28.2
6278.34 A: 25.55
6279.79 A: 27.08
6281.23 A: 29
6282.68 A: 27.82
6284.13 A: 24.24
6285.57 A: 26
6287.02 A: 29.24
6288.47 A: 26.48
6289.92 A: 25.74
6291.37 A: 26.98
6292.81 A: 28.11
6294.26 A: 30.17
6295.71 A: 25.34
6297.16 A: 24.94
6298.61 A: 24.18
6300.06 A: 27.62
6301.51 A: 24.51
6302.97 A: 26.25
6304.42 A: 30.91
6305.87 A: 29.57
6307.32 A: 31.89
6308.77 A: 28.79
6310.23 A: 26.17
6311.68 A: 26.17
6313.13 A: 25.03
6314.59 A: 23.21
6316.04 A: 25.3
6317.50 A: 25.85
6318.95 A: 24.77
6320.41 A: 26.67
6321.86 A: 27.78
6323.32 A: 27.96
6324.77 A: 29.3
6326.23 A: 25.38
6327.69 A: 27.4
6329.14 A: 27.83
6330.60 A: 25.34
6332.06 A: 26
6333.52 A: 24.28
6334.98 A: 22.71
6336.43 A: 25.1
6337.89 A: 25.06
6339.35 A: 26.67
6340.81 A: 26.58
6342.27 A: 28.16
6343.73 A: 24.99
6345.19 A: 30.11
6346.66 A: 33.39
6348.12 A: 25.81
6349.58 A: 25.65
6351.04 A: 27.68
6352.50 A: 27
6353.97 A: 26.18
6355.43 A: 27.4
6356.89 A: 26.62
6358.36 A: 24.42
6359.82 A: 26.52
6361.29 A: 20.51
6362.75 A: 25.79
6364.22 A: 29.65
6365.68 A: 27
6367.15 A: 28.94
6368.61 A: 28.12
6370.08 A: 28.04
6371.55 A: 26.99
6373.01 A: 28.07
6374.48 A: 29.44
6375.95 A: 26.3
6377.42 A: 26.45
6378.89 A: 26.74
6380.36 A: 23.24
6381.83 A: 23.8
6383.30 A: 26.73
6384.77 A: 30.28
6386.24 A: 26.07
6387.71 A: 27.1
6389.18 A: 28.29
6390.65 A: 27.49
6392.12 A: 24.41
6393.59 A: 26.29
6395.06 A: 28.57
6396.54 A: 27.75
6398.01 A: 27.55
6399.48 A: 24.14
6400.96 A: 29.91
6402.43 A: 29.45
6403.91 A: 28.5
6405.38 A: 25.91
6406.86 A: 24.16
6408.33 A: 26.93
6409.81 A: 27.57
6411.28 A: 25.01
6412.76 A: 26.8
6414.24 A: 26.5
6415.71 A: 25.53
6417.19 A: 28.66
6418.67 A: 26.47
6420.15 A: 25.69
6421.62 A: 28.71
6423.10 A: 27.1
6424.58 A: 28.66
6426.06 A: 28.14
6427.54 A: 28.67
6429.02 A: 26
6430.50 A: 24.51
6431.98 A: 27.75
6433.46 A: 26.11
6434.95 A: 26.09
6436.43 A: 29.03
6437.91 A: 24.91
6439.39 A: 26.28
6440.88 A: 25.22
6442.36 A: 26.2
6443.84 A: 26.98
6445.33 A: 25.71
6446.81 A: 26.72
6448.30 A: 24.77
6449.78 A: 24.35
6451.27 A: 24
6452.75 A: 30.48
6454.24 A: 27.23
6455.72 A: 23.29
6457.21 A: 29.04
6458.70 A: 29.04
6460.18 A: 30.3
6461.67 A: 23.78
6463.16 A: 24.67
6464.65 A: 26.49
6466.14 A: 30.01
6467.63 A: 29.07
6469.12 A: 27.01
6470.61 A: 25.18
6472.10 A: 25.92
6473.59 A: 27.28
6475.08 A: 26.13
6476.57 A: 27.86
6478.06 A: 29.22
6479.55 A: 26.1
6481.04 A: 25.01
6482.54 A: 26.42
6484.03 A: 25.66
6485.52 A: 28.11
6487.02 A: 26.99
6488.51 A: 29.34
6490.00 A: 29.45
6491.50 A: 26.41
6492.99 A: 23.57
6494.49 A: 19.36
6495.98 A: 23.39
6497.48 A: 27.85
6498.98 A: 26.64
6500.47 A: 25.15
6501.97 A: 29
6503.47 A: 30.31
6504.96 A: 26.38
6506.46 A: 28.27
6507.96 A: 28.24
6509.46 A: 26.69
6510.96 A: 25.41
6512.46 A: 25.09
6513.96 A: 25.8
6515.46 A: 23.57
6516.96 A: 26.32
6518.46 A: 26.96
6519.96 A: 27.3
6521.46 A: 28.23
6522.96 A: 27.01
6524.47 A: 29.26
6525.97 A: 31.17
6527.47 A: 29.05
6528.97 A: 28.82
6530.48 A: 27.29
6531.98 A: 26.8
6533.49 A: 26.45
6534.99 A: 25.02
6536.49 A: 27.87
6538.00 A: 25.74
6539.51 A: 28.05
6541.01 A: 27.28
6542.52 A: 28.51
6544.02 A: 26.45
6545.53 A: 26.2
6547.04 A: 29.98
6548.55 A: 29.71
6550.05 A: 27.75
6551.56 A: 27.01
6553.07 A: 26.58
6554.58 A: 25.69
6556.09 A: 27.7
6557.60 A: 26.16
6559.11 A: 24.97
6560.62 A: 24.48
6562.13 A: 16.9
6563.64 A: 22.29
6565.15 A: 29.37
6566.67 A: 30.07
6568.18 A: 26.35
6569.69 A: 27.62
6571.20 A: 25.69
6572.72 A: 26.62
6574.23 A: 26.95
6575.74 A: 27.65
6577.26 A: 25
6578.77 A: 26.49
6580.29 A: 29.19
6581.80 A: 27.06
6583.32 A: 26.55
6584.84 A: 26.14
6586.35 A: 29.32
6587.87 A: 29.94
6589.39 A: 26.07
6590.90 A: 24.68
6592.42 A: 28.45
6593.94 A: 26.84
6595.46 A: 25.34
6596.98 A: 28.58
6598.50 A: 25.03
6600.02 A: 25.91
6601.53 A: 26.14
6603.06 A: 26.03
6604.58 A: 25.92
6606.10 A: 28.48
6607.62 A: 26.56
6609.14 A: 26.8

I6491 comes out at 0.03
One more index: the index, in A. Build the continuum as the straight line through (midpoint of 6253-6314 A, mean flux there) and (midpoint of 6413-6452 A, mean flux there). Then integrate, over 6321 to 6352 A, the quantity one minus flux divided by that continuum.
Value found 0.3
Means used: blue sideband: 27.4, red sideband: 26.5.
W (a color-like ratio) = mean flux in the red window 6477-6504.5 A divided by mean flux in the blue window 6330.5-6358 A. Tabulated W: 1.0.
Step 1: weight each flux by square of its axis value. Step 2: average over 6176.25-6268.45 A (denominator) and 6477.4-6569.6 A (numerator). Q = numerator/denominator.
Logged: 1.10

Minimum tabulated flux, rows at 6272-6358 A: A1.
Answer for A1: 22.71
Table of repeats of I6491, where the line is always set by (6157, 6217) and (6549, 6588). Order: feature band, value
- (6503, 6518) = 0.00 mag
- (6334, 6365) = -0.01 mag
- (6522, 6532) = -0.08 mag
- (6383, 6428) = -0.03 mag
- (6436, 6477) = -0.01 mag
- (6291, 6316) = -0.03 mag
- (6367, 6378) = -0.06 mag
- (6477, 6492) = -0.03 mag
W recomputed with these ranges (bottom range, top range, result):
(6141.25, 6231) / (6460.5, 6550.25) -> 1.02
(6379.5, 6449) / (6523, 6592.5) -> 1.01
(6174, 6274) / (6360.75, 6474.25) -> 1.00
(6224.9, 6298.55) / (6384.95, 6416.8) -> 1.00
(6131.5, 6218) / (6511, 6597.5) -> 1.01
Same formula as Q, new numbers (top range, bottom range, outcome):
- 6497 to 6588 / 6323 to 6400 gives 1.07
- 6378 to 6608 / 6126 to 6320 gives 1.09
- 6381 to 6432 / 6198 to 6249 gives 1.09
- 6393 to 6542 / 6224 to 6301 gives 1.07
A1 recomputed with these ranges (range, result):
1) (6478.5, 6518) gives 19.36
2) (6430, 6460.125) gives 23.29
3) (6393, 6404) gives 24.14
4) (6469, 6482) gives 25.01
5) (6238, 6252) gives 24.67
